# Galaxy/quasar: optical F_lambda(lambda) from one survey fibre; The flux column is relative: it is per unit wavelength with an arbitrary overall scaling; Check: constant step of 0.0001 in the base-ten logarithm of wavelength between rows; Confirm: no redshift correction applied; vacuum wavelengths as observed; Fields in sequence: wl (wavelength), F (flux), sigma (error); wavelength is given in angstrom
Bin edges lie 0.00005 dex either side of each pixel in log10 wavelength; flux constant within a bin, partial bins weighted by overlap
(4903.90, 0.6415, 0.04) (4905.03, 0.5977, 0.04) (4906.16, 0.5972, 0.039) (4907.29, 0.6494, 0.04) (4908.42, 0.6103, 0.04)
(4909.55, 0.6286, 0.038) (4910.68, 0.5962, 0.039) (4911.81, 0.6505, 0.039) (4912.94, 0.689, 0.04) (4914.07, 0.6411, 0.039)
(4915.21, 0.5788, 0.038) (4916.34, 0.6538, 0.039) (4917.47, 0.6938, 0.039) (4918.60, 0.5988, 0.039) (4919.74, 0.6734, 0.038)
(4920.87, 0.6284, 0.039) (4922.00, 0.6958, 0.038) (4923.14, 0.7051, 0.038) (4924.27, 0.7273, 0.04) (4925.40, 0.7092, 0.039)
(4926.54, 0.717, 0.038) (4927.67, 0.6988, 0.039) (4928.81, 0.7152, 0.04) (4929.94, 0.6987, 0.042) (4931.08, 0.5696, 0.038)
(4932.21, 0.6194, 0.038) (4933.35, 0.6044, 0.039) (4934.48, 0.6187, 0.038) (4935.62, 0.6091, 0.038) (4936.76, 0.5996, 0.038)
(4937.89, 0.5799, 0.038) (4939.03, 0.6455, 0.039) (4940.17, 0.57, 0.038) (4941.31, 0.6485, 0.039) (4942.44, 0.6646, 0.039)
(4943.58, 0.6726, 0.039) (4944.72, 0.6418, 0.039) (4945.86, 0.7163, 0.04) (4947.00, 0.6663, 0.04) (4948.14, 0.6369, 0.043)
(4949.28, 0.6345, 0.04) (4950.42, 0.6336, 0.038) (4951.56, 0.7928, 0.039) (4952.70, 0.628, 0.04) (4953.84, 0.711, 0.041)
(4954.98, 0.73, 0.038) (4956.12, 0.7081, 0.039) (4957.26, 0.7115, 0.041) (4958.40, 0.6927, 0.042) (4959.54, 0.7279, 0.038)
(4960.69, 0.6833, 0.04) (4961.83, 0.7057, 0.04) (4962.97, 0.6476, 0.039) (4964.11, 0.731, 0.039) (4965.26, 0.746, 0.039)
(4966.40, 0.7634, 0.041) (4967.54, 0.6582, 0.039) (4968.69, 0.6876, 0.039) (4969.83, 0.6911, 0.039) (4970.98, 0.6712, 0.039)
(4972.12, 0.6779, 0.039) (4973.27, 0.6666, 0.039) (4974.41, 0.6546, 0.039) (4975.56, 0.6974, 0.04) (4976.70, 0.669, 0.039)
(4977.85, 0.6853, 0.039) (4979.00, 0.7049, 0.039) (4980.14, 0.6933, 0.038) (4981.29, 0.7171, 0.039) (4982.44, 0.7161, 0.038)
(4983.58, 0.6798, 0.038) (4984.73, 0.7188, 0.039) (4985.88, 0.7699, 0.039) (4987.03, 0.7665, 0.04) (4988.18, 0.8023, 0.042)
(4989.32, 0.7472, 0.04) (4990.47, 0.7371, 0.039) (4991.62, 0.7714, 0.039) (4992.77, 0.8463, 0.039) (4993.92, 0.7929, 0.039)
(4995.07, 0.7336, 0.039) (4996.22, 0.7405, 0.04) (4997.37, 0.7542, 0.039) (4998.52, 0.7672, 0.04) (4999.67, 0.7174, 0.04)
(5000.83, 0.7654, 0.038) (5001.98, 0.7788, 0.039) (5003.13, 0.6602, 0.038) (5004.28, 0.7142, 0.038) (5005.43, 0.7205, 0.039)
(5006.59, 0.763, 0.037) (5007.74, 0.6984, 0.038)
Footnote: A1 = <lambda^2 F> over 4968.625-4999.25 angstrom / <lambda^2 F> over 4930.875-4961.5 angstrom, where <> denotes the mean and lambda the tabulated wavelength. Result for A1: 1.12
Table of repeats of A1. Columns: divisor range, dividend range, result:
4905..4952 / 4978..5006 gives 1.17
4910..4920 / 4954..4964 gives 1.12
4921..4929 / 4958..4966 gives 1.02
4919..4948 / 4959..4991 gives 1.10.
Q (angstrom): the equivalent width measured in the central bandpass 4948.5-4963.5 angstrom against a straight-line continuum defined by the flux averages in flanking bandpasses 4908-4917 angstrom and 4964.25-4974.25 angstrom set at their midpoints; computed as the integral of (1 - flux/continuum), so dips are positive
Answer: -0.26 angstrom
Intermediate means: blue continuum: 0.632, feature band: 0.692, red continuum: 0.695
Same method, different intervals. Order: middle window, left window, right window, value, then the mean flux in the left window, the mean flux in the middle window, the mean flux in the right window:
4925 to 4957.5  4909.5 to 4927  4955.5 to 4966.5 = 1.3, 0.662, 0.66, 0.71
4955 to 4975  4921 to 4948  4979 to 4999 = 0.3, 0.655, 0.696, 0.749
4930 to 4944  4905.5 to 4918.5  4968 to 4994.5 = 1.0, 0.634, 0.619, 0.72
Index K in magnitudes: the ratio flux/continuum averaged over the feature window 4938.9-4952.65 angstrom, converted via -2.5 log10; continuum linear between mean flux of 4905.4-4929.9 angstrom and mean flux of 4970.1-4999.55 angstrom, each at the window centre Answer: 0.047 mag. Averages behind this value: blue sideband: 0.66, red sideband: 0.727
